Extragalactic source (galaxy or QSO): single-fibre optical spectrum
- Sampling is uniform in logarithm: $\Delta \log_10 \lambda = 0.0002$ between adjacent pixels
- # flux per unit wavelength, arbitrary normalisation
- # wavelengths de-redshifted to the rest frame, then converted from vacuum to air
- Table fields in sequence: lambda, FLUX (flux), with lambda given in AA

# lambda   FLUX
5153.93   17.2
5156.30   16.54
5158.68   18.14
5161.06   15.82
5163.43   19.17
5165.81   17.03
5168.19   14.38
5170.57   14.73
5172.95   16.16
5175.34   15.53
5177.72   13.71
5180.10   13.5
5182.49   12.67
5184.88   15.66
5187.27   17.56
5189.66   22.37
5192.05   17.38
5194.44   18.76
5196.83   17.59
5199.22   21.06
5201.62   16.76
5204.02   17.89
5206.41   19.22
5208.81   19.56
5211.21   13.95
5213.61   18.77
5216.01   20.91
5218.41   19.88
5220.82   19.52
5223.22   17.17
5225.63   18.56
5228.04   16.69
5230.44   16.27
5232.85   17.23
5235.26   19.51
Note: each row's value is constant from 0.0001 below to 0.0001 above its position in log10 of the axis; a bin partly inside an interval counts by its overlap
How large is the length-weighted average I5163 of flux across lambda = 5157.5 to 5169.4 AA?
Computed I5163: 16.9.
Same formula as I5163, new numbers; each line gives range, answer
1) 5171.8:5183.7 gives 14.3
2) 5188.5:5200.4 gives 19.4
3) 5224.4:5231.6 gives 17.2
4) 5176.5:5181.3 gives 13.6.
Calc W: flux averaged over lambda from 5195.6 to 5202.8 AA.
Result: 18.5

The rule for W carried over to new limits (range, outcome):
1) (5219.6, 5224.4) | 18.3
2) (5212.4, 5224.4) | 19.3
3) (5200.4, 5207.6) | 18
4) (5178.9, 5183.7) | 13.1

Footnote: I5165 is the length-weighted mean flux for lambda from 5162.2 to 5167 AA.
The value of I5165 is 18.1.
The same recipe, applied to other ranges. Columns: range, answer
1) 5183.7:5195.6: 18.3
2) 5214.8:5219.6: 20.4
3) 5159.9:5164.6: 17.5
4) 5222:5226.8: 17.9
